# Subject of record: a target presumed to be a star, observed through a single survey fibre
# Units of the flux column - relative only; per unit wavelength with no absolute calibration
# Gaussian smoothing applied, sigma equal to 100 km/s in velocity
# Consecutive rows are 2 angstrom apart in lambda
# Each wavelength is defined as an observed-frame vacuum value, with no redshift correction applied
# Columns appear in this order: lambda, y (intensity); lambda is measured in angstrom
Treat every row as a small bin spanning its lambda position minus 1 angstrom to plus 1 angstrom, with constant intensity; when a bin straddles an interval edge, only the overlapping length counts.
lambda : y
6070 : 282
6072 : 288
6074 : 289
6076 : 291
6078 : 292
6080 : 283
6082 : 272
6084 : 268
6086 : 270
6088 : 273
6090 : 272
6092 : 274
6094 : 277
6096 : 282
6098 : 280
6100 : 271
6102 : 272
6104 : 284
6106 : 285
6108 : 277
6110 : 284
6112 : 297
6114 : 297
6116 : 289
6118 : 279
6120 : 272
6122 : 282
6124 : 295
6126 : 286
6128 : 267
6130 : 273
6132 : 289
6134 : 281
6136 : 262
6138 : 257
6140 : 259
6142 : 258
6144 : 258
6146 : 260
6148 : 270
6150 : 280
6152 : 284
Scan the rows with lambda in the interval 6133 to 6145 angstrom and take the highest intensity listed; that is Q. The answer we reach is 281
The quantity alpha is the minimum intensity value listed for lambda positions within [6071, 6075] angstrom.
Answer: 288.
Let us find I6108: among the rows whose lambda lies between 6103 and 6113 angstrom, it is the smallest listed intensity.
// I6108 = 277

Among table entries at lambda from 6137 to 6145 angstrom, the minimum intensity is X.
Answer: 257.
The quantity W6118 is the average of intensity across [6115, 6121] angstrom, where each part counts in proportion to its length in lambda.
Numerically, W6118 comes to 280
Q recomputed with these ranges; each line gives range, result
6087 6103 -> 282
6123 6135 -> 295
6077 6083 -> 292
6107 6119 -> 297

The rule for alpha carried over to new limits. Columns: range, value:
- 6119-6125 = 272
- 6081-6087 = 268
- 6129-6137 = 262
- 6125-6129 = 267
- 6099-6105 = 271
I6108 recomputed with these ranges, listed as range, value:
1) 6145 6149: 260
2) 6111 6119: 279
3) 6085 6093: 270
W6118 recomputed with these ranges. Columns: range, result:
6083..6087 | 269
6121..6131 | 281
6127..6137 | 274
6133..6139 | 267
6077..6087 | 277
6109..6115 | 293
